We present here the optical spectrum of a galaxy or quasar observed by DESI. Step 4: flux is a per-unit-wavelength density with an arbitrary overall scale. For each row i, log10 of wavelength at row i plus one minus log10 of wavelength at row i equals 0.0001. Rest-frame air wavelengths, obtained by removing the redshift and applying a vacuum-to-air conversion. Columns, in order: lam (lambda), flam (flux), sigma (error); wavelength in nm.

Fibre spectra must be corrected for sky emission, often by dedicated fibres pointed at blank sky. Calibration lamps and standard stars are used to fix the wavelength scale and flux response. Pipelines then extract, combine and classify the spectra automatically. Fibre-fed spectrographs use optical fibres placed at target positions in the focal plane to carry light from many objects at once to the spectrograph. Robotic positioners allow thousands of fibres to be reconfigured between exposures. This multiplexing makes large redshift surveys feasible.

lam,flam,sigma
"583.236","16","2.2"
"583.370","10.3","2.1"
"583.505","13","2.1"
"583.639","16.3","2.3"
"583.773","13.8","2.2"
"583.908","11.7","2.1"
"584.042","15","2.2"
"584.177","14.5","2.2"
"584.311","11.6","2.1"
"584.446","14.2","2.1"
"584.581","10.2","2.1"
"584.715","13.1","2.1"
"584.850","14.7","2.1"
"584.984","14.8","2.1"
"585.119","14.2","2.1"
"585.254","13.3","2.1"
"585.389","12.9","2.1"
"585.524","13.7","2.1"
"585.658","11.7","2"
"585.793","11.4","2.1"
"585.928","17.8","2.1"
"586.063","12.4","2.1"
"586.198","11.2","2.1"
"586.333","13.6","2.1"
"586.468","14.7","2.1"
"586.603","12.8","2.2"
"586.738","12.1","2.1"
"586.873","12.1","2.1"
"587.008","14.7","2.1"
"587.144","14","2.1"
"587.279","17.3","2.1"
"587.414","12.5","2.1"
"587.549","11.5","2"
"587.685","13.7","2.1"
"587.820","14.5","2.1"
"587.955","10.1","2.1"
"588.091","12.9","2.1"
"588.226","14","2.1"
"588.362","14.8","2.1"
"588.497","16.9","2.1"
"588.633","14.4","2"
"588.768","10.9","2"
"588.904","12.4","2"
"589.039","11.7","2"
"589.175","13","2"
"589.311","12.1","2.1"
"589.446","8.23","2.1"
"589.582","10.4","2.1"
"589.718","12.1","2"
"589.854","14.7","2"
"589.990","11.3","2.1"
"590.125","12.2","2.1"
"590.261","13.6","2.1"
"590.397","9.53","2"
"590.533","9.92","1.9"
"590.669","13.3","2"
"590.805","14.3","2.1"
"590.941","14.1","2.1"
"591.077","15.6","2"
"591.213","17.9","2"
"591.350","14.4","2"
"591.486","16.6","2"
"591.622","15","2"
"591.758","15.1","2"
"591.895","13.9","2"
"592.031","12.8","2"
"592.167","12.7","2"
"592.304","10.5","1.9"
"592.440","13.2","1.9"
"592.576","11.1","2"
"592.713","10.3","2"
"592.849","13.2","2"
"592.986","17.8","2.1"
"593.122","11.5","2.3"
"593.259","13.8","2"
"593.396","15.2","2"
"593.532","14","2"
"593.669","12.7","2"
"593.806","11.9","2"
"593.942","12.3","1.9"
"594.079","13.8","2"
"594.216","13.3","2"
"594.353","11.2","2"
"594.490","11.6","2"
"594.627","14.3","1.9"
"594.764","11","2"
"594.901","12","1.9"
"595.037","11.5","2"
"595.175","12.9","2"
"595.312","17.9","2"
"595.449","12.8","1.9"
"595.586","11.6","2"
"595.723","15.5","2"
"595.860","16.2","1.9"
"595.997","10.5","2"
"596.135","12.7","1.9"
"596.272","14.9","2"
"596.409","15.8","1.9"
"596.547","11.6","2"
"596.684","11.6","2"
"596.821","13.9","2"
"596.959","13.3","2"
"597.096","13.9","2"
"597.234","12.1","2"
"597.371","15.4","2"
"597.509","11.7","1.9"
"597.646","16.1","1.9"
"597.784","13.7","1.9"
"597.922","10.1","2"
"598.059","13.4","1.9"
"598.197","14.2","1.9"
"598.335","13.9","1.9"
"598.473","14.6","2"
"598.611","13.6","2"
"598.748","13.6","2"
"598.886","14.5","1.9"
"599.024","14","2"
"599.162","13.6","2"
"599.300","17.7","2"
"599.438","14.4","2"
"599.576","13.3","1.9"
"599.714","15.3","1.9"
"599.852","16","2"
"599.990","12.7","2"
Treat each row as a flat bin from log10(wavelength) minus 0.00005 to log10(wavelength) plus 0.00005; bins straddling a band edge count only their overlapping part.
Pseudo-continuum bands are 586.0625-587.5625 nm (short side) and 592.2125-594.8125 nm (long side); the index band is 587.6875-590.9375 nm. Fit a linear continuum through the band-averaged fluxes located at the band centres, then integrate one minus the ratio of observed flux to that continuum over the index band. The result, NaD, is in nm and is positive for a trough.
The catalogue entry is 0.15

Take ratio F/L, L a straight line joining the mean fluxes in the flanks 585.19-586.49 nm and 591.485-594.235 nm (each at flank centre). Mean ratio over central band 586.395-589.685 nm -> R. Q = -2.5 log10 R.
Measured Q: 0.02 mag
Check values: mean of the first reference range 13.2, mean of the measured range 13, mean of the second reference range 13.3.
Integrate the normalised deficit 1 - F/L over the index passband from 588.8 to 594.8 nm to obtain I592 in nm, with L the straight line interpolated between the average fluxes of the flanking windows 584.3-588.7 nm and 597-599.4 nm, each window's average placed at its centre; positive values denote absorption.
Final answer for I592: 0.32 nm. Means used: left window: 13.5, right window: 13.9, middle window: 12.9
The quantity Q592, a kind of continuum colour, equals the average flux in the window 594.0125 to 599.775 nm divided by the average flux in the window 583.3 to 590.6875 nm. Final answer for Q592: 1.04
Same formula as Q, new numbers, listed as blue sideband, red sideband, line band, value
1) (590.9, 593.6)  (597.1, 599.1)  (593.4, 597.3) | 0.05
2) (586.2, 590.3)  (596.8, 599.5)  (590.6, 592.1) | -0.12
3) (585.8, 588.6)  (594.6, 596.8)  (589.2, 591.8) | 0.03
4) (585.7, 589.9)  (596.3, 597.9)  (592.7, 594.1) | -0.01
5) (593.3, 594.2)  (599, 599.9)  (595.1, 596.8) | 0.02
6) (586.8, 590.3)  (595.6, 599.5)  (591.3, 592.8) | 0.00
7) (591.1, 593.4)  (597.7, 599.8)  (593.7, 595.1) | 0.13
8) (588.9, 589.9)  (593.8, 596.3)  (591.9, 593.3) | -0.02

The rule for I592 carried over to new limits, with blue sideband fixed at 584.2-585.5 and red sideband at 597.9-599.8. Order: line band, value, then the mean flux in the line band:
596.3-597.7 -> 0.047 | 13.6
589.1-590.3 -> 0.147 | 11.9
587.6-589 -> 0.009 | 13.4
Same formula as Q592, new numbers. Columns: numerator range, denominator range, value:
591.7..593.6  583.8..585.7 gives 0.99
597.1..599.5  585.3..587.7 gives 1.04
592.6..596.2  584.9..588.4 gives 0.98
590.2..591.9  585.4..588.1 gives 1.07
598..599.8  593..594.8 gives 1.10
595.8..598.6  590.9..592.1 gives 0.89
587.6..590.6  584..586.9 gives 0.94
